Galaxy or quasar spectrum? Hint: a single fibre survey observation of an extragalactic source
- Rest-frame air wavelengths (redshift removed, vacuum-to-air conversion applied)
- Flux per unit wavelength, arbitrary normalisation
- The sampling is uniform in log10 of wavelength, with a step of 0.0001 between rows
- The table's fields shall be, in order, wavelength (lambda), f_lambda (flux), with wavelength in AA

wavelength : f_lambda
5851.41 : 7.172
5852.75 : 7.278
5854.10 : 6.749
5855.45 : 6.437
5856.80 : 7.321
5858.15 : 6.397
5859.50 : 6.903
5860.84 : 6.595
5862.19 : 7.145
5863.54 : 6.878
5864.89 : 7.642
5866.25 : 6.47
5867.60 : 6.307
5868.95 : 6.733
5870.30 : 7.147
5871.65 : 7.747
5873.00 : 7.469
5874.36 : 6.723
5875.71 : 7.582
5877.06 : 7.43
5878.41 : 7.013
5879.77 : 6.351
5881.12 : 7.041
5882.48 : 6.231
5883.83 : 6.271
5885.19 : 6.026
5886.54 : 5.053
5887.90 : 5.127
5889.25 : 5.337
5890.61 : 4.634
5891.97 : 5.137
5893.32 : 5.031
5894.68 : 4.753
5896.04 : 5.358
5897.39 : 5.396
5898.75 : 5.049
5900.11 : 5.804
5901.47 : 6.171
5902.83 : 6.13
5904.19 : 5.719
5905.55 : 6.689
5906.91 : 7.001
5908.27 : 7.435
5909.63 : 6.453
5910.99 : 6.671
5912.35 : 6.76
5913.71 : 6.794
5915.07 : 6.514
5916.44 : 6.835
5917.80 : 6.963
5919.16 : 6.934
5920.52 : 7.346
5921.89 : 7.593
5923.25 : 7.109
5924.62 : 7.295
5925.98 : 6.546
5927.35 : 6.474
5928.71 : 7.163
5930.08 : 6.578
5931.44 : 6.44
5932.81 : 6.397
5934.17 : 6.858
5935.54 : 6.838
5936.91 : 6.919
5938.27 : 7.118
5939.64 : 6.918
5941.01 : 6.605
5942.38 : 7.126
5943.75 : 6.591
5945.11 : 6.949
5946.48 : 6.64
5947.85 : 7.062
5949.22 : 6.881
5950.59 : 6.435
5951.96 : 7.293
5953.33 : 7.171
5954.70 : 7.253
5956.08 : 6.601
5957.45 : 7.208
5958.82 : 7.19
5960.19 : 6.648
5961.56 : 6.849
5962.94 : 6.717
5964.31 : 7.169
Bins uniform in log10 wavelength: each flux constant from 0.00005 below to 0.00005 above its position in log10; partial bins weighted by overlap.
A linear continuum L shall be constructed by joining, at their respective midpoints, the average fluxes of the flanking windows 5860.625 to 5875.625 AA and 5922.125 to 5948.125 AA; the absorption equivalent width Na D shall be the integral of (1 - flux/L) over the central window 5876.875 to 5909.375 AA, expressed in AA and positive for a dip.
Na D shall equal 4.9 AA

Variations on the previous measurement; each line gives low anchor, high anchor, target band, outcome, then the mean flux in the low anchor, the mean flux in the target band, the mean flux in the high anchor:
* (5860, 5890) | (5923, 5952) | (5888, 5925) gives 2.8 AA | 6.65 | 6.23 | 6.81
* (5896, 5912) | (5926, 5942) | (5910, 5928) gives -1.2 AA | 6.2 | 6.9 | 6.75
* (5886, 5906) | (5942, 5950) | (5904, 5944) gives -4.1 AA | 5.41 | 6.84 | 6.86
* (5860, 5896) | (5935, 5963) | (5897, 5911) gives 0.7 AA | 6.36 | 6.22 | 6.91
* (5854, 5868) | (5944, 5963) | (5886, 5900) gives 3.5 AA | 6.81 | 5.12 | 6.92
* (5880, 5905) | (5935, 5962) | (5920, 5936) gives -1.1 AA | 5.59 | 6.88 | 6.92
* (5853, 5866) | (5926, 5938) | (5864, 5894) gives 2.0 AA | 6.89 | 6.39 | 6.72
